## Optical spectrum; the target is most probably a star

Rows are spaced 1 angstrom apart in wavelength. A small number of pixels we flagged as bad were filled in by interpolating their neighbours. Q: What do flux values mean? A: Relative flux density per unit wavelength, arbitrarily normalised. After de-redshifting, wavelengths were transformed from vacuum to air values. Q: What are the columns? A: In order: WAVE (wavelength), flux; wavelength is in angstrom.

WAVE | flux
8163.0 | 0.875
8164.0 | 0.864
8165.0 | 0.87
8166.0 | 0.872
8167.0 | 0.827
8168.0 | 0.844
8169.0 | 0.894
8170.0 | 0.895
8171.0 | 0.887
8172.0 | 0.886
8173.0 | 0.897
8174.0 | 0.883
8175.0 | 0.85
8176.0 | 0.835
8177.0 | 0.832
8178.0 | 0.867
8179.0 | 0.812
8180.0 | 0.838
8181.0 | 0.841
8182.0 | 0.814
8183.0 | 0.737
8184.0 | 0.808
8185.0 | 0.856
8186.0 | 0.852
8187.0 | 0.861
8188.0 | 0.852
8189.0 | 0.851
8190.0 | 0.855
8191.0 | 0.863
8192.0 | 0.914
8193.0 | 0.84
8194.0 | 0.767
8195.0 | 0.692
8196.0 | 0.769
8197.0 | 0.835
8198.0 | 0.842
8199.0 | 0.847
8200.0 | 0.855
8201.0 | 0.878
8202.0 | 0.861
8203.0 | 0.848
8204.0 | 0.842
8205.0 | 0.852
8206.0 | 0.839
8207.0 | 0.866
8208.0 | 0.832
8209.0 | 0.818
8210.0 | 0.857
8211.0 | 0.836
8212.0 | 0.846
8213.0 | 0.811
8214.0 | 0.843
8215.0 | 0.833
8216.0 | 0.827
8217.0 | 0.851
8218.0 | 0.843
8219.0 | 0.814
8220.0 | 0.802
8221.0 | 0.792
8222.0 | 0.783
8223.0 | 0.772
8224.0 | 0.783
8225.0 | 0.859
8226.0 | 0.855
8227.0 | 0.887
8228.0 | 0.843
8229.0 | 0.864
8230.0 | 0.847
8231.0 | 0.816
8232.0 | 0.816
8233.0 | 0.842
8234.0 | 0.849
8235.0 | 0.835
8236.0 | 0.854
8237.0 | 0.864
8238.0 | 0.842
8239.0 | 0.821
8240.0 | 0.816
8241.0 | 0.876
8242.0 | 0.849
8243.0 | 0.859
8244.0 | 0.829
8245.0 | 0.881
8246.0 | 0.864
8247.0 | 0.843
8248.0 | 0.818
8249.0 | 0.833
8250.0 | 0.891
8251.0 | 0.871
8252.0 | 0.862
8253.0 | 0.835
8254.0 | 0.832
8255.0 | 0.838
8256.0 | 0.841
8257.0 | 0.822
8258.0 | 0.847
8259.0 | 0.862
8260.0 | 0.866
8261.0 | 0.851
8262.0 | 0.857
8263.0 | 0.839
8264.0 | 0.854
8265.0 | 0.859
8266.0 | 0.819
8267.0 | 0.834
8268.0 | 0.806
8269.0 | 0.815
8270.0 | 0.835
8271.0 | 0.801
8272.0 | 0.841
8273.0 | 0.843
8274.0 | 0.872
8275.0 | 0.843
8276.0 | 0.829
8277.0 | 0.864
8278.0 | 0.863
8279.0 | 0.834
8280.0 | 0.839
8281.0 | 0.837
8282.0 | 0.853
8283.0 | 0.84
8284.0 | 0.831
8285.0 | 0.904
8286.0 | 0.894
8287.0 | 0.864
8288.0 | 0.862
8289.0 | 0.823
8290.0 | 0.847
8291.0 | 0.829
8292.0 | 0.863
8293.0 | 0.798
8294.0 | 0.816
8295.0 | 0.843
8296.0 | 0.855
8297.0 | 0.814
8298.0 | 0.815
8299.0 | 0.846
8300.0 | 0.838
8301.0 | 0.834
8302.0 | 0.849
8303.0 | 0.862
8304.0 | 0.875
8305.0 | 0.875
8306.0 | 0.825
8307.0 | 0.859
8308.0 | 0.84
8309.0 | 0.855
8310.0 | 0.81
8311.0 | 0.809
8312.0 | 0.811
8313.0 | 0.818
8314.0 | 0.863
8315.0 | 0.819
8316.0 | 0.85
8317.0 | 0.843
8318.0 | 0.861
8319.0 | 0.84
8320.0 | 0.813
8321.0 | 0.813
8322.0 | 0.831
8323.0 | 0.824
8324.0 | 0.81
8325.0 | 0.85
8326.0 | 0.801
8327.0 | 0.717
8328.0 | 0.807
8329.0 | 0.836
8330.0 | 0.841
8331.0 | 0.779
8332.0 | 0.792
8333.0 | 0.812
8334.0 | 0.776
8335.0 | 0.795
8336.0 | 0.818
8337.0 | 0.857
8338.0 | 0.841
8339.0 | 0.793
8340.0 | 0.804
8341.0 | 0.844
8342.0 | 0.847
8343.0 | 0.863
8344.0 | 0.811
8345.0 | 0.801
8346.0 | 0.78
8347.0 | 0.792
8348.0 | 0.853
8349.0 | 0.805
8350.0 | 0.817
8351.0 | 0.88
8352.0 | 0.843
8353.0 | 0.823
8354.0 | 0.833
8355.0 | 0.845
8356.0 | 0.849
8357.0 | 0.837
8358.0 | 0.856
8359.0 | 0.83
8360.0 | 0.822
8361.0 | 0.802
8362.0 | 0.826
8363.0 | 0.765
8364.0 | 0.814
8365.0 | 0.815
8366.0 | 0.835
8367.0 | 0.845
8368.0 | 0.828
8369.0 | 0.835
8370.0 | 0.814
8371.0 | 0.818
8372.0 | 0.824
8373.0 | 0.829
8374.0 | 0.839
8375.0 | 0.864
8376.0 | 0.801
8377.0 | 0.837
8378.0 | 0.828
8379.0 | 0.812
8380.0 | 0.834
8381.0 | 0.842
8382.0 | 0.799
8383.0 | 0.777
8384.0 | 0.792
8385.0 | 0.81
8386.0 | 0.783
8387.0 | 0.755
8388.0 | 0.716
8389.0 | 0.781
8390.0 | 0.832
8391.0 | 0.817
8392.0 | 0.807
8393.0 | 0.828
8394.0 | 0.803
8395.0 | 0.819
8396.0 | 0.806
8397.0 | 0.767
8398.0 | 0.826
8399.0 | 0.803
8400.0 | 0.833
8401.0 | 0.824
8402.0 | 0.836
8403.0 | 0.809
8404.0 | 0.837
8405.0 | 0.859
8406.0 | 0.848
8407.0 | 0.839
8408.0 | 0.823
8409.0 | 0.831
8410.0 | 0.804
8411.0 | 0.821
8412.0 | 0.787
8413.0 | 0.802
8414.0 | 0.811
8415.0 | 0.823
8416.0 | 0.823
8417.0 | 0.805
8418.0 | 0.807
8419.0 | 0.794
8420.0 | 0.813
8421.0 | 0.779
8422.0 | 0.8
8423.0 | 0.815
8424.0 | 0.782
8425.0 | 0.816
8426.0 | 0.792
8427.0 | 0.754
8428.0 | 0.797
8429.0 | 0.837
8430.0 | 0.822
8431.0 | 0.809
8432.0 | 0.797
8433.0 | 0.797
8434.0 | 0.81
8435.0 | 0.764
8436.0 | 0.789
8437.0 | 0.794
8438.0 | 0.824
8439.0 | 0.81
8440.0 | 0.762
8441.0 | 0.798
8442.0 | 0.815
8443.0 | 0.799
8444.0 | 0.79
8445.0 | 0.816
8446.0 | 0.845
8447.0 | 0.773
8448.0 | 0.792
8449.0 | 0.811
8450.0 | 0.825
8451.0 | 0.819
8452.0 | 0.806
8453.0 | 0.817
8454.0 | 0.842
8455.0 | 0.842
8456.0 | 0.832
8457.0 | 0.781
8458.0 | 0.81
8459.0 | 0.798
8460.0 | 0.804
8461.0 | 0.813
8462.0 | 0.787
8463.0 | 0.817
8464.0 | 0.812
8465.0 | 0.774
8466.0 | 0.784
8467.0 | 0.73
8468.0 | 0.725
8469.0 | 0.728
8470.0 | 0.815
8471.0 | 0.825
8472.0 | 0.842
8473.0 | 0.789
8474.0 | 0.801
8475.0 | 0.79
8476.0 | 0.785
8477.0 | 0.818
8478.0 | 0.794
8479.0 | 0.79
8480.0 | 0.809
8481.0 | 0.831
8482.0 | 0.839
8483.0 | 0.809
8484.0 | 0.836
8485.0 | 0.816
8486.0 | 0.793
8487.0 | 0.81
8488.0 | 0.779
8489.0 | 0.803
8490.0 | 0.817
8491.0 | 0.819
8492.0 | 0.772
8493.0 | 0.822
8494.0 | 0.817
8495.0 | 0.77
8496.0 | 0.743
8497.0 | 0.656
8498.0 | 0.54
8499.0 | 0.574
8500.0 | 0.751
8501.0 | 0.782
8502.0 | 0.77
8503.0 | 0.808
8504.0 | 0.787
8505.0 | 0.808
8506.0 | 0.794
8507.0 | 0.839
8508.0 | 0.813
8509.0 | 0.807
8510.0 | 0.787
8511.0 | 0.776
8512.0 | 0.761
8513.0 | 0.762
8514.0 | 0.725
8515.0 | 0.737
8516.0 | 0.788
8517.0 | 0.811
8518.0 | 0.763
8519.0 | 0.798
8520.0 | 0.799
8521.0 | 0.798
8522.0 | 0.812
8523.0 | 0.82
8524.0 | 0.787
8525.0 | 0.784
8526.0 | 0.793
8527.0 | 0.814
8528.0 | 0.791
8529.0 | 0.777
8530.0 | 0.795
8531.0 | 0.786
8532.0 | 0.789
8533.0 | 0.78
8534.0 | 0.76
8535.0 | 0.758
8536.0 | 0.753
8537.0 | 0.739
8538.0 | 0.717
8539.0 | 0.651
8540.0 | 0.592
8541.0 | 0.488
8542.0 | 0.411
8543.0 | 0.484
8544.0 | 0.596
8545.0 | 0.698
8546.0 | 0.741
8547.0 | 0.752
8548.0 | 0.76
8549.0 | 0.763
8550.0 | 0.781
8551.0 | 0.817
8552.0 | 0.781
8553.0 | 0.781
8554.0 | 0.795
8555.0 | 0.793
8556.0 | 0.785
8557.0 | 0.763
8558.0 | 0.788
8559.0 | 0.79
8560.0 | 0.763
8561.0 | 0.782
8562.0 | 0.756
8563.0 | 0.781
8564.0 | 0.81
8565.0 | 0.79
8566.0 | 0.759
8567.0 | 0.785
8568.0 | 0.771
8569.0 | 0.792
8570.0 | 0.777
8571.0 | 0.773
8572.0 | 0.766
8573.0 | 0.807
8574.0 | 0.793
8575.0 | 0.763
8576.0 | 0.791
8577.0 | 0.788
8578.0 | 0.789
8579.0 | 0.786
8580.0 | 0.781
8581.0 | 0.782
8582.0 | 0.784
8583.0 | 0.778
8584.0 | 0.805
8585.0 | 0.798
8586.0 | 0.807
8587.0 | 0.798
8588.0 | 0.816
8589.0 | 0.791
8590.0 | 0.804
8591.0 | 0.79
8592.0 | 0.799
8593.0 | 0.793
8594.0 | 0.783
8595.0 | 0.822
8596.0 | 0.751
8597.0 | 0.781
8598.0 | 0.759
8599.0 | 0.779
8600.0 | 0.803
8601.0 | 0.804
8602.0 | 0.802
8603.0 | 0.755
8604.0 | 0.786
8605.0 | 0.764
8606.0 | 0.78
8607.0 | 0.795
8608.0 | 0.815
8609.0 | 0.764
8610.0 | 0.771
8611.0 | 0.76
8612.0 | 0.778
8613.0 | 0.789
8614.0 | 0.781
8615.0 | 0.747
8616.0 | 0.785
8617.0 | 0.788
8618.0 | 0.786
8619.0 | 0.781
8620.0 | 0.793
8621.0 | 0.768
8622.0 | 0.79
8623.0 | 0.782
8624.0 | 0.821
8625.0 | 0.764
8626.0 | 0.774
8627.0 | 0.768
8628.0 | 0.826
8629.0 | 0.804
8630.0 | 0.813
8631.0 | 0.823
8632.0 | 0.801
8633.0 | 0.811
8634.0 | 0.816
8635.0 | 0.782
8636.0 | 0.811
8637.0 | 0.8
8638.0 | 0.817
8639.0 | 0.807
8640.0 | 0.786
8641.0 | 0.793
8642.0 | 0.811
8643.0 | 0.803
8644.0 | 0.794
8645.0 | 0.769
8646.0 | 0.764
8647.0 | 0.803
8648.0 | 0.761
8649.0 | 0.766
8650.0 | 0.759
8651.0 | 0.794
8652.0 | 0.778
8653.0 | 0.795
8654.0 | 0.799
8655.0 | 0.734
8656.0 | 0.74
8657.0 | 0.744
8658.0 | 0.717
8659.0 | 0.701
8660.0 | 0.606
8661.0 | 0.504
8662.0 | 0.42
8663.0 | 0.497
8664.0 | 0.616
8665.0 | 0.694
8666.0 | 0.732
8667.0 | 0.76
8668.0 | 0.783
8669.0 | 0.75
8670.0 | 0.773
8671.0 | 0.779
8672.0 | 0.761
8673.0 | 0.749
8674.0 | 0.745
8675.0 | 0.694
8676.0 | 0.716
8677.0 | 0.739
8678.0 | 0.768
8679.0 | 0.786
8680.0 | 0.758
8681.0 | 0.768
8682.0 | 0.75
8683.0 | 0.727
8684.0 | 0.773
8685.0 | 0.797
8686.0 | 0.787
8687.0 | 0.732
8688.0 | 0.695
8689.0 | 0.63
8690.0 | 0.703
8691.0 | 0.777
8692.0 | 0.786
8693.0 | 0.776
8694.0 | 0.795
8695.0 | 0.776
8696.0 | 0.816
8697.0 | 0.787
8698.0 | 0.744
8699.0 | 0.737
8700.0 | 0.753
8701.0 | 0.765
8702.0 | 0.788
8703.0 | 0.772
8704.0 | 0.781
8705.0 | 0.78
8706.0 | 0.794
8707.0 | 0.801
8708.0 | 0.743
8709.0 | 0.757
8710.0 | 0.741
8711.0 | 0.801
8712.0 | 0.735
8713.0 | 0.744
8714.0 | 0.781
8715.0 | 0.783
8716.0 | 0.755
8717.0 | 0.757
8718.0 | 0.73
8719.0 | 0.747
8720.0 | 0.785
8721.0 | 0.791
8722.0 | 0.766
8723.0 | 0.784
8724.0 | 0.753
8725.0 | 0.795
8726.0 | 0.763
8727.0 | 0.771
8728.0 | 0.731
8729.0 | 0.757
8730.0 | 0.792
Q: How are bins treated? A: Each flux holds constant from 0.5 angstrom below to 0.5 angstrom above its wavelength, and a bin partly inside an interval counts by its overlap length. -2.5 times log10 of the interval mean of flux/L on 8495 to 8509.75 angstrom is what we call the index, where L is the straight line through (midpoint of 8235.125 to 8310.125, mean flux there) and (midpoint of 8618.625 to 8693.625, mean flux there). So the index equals 0.06 mag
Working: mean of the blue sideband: 0.845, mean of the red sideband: 0.753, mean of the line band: 0.749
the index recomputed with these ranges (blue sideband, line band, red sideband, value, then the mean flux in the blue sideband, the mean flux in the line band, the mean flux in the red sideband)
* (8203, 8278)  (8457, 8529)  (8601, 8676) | 0.01 mag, 0.84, 0.785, 0.76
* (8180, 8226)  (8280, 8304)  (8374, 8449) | -0.03 mag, 0.83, 0.845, 0.808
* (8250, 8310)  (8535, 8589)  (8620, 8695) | 0.04 mag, 0.845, 0.751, 0.753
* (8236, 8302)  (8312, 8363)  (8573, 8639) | 0.01 mag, 0.844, 0.823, 0.79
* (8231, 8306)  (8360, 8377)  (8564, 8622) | 0.00 mag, 0.845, 0.823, 0.785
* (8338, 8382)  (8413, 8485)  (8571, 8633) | 0.01 mag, 0.826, 0.803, 0.788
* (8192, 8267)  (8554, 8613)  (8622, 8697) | -0.02 mag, 0.838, 0.785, 0.754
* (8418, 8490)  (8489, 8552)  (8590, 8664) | 0.06 mag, 0.802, 0.749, 0.768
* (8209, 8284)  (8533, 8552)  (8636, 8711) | 0.13 mag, 0.84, 0.686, 0.748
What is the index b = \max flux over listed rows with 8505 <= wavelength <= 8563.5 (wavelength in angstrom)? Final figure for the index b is 0.839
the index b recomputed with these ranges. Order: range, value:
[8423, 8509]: 0.845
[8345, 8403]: 0.88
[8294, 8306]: 0.875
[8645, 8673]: 0.803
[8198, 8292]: 0.904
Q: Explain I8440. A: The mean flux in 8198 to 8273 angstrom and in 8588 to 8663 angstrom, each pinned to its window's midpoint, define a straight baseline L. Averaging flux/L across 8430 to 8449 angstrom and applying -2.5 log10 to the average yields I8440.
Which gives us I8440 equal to 0.01 mag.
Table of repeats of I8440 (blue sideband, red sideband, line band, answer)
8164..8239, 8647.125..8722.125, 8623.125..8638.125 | -0.07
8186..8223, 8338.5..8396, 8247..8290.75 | -0.02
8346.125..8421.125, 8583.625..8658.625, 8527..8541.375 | 0.09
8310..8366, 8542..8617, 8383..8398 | 0.02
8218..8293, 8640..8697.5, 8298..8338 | 0.00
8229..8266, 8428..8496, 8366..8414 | 0.00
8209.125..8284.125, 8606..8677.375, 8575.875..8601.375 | -0.03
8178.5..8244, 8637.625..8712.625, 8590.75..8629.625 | -0.04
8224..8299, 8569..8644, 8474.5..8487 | 0.00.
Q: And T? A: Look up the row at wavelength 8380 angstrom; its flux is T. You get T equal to 0.834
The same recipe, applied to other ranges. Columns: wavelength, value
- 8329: 0.836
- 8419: 0.794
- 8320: 0.813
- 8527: 0.814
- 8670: 0.773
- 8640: 0.786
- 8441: 0.798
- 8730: 0.792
